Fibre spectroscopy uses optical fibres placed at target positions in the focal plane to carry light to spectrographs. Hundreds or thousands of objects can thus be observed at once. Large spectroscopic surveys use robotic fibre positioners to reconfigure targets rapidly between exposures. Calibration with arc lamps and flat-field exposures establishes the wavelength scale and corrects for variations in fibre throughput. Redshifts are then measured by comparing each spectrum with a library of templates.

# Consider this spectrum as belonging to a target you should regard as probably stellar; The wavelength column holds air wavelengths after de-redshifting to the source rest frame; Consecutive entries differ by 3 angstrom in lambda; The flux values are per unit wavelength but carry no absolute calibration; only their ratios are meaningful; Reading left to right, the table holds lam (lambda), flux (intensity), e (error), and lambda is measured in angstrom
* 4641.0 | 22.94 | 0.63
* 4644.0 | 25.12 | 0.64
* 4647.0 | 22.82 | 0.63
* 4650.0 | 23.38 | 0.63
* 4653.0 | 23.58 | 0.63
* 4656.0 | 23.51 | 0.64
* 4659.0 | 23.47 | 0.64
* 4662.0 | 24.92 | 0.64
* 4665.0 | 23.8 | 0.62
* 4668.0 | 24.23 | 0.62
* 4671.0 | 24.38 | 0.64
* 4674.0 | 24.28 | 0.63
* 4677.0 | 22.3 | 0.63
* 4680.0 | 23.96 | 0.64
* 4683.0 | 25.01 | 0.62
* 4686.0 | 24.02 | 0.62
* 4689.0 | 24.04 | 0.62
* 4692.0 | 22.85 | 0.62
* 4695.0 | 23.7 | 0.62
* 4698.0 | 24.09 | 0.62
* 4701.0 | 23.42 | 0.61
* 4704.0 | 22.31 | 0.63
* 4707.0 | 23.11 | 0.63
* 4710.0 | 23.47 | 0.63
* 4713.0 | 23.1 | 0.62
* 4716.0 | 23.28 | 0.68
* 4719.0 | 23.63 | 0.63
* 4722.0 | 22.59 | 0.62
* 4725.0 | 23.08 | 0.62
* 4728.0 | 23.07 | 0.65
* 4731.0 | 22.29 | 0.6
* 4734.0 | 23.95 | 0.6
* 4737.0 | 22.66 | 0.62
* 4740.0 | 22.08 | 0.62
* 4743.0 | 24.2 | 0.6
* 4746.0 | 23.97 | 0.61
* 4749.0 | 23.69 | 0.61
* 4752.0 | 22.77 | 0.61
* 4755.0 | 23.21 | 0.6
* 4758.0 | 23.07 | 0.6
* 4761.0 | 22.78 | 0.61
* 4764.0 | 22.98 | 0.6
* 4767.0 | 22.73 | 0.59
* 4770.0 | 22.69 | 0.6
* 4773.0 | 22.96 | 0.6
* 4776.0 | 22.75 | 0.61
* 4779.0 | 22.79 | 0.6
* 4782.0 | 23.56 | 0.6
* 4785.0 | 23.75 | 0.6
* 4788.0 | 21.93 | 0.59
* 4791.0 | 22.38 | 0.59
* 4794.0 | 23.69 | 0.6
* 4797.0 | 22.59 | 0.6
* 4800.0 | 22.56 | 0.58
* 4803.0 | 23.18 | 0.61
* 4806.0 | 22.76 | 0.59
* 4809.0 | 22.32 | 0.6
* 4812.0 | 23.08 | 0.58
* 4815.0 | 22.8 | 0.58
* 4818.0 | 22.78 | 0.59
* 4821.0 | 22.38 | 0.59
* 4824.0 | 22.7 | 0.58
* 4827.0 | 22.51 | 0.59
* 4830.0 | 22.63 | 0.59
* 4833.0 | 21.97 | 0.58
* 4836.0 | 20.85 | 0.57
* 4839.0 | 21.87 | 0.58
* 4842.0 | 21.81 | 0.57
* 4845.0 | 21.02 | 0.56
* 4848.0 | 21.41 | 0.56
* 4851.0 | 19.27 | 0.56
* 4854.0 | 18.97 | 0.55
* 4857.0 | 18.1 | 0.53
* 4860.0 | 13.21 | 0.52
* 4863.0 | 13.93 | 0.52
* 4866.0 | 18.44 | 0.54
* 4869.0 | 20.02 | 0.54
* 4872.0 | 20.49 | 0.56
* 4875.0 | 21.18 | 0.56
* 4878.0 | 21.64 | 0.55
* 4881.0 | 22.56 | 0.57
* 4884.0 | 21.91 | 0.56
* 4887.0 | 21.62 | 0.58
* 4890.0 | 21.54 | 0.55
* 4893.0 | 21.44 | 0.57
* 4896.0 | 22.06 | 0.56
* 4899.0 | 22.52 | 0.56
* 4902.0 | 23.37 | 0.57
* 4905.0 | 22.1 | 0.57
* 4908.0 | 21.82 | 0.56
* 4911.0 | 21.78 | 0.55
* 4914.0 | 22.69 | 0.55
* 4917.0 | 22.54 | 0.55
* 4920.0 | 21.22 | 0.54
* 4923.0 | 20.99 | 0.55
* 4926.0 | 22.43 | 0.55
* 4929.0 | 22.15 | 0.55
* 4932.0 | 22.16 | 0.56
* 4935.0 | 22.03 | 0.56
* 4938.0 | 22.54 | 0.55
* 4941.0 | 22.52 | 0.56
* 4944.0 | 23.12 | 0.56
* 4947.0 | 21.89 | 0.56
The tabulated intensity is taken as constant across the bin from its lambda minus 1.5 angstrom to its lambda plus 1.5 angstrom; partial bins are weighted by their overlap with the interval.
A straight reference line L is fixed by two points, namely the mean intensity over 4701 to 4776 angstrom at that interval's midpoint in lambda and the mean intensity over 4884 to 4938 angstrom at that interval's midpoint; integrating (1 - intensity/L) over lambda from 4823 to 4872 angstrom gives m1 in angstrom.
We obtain 5.50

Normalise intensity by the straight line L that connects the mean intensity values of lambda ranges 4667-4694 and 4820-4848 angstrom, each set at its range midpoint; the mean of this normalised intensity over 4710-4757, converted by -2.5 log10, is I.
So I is 0.00 mag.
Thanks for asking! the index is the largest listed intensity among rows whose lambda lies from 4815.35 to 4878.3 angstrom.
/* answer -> 22.78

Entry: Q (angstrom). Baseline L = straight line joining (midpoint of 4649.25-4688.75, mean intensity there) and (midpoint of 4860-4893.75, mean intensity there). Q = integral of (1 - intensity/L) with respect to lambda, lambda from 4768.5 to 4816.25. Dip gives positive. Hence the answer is -2.7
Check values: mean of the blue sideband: 23.9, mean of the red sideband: 20.1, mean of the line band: 22.9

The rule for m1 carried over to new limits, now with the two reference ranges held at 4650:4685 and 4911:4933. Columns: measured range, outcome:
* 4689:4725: 0.6 angstrom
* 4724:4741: 0.4 angstrom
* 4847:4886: 5.4 angstrom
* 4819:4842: 0.6 angstrom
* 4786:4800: 0.2 angstrom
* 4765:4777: 0.2 angstrom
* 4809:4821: 0.0 angstrom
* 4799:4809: 0.1 angstrom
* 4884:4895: 0.3 angstrom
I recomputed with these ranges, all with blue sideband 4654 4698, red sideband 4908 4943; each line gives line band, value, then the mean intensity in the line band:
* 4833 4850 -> 0.07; 21.4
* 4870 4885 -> 0.05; 21.5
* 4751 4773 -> 0.02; 22.9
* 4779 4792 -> 0.01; 22.9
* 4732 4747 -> 0.01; 23.3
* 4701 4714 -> 0.03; 23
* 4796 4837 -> 0.02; 22.5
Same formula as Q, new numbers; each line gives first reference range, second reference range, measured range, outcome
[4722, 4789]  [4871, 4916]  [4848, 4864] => 3.61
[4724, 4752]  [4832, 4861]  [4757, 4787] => -1.11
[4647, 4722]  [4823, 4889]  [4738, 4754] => -0.62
